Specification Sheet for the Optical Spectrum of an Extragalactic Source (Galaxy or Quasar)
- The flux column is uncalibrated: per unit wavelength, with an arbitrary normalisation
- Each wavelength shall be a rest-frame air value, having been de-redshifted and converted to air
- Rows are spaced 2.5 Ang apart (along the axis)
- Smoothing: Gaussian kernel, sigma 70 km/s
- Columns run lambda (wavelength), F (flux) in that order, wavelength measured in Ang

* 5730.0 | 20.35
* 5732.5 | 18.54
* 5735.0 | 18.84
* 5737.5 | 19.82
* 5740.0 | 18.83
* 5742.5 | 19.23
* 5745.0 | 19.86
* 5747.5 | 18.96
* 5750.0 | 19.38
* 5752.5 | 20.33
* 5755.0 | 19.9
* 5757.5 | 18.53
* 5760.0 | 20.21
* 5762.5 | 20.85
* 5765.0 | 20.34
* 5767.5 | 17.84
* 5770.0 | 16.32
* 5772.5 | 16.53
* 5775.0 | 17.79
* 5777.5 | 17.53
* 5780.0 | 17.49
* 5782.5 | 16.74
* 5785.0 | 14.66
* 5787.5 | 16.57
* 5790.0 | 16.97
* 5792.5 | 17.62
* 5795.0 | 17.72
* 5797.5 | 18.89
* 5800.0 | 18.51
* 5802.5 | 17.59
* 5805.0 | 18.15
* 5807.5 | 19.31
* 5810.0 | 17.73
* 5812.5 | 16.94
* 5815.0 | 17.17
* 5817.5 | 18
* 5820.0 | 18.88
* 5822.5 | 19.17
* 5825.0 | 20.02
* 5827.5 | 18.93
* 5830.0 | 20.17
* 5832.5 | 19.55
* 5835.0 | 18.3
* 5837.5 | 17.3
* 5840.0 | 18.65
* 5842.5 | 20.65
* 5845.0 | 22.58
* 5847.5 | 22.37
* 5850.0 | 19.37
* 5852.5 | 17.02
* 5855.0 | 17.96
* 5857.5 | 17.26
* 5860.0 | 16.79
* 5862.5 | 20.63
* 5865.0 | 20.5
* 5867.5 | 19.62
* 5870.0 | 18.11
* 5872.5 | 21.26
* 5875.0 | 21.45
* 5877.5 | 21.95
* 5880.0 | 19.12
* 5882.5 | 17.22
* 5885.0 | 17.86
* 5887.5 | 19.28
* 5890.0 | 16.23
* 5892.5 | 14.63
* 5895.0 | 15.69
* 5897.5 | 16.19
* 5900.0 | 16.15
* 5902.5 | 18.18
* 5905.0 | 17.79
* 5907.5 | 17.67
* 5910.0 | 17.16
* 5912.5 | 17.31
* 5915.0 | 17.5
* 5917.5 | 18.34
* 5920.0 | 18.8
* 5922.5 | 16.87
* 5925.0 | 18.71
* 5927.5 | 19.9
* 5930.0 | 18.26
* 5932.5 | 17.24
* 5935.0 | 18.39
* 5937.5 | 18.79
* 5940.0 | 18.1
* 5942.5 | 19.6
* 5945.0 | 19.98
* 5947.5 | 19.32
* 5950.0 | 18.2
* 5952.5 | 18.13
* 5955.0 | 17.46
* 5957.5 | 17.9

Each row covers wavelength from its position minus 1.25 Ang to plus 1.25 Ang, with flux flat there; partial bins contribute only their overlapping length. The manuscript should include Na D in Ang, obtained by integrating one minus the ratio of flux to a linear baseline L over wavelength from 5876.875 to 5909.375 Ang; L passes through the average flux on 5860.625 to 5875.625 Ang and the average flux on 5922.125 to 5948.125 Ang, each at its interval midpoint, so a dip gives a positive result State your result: 3.5 Ang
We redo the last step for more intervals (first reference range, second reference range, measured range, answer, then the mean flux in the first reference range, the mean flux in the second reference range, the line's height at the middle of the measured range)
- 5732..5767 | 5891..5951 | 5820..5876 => -2.57 Ang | 19.5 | 17.9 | 18.6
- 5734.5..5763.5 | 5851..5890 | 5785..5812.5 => 2.29 Ang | 19.6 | 19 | 19.3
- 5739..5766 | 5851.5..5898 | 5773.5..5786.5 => 1.72 Ang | 19.7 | 18.4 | 19.4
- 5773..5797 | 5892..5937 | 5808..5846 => -3.75 Ang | 17.1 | 17.6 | 17.2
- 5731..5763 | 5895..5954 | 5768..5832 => 4.02 Ang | 19.5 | 18.1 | 19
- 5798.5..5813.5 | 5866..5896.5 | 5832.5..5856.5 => -1.36 Ang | 18.1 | 18.5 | 18.3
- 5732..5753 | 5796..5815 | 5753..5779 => 0.32 Ang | 19.3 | 18.1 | 18.8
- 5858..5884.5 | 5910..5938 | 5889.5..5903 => 2.01 Ang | 19.5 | 18.1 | 18.9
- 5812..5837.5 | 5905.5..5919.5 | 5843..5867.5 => -1.46 Ang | 18.7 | 17.7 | 18.3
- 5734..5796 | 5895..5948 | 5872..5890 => -1.30 Ang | 18.4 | 18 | 18.1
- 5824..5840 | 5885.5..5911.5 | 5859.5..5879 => -2.54 Ang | 19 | 16.9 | 17.8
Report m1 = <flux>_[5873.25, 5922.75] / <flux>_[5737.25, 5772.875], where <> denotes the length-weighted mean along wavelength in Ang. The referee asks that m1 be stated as 0.9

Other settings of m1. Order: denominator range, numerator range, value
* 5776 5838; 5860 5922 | 1.01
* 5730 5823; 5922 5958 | 1.01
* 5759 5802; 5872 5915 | 1.01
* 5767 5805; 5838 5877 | 1.14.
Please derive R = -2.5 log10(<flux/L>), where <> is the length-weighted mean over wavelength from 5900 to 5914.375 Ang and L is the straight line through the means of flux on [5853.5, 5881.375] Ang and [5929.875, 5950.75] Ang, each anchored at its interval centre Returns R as 0.09 mag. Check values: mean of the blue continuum 19.5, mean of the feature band 17.5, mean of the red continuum 18.7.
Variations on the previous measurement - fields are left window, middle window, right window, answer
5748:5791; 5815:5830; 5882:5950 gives -0.05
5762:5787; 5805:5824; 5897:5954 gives -0.03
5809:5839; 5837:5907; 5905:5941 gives -0.02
